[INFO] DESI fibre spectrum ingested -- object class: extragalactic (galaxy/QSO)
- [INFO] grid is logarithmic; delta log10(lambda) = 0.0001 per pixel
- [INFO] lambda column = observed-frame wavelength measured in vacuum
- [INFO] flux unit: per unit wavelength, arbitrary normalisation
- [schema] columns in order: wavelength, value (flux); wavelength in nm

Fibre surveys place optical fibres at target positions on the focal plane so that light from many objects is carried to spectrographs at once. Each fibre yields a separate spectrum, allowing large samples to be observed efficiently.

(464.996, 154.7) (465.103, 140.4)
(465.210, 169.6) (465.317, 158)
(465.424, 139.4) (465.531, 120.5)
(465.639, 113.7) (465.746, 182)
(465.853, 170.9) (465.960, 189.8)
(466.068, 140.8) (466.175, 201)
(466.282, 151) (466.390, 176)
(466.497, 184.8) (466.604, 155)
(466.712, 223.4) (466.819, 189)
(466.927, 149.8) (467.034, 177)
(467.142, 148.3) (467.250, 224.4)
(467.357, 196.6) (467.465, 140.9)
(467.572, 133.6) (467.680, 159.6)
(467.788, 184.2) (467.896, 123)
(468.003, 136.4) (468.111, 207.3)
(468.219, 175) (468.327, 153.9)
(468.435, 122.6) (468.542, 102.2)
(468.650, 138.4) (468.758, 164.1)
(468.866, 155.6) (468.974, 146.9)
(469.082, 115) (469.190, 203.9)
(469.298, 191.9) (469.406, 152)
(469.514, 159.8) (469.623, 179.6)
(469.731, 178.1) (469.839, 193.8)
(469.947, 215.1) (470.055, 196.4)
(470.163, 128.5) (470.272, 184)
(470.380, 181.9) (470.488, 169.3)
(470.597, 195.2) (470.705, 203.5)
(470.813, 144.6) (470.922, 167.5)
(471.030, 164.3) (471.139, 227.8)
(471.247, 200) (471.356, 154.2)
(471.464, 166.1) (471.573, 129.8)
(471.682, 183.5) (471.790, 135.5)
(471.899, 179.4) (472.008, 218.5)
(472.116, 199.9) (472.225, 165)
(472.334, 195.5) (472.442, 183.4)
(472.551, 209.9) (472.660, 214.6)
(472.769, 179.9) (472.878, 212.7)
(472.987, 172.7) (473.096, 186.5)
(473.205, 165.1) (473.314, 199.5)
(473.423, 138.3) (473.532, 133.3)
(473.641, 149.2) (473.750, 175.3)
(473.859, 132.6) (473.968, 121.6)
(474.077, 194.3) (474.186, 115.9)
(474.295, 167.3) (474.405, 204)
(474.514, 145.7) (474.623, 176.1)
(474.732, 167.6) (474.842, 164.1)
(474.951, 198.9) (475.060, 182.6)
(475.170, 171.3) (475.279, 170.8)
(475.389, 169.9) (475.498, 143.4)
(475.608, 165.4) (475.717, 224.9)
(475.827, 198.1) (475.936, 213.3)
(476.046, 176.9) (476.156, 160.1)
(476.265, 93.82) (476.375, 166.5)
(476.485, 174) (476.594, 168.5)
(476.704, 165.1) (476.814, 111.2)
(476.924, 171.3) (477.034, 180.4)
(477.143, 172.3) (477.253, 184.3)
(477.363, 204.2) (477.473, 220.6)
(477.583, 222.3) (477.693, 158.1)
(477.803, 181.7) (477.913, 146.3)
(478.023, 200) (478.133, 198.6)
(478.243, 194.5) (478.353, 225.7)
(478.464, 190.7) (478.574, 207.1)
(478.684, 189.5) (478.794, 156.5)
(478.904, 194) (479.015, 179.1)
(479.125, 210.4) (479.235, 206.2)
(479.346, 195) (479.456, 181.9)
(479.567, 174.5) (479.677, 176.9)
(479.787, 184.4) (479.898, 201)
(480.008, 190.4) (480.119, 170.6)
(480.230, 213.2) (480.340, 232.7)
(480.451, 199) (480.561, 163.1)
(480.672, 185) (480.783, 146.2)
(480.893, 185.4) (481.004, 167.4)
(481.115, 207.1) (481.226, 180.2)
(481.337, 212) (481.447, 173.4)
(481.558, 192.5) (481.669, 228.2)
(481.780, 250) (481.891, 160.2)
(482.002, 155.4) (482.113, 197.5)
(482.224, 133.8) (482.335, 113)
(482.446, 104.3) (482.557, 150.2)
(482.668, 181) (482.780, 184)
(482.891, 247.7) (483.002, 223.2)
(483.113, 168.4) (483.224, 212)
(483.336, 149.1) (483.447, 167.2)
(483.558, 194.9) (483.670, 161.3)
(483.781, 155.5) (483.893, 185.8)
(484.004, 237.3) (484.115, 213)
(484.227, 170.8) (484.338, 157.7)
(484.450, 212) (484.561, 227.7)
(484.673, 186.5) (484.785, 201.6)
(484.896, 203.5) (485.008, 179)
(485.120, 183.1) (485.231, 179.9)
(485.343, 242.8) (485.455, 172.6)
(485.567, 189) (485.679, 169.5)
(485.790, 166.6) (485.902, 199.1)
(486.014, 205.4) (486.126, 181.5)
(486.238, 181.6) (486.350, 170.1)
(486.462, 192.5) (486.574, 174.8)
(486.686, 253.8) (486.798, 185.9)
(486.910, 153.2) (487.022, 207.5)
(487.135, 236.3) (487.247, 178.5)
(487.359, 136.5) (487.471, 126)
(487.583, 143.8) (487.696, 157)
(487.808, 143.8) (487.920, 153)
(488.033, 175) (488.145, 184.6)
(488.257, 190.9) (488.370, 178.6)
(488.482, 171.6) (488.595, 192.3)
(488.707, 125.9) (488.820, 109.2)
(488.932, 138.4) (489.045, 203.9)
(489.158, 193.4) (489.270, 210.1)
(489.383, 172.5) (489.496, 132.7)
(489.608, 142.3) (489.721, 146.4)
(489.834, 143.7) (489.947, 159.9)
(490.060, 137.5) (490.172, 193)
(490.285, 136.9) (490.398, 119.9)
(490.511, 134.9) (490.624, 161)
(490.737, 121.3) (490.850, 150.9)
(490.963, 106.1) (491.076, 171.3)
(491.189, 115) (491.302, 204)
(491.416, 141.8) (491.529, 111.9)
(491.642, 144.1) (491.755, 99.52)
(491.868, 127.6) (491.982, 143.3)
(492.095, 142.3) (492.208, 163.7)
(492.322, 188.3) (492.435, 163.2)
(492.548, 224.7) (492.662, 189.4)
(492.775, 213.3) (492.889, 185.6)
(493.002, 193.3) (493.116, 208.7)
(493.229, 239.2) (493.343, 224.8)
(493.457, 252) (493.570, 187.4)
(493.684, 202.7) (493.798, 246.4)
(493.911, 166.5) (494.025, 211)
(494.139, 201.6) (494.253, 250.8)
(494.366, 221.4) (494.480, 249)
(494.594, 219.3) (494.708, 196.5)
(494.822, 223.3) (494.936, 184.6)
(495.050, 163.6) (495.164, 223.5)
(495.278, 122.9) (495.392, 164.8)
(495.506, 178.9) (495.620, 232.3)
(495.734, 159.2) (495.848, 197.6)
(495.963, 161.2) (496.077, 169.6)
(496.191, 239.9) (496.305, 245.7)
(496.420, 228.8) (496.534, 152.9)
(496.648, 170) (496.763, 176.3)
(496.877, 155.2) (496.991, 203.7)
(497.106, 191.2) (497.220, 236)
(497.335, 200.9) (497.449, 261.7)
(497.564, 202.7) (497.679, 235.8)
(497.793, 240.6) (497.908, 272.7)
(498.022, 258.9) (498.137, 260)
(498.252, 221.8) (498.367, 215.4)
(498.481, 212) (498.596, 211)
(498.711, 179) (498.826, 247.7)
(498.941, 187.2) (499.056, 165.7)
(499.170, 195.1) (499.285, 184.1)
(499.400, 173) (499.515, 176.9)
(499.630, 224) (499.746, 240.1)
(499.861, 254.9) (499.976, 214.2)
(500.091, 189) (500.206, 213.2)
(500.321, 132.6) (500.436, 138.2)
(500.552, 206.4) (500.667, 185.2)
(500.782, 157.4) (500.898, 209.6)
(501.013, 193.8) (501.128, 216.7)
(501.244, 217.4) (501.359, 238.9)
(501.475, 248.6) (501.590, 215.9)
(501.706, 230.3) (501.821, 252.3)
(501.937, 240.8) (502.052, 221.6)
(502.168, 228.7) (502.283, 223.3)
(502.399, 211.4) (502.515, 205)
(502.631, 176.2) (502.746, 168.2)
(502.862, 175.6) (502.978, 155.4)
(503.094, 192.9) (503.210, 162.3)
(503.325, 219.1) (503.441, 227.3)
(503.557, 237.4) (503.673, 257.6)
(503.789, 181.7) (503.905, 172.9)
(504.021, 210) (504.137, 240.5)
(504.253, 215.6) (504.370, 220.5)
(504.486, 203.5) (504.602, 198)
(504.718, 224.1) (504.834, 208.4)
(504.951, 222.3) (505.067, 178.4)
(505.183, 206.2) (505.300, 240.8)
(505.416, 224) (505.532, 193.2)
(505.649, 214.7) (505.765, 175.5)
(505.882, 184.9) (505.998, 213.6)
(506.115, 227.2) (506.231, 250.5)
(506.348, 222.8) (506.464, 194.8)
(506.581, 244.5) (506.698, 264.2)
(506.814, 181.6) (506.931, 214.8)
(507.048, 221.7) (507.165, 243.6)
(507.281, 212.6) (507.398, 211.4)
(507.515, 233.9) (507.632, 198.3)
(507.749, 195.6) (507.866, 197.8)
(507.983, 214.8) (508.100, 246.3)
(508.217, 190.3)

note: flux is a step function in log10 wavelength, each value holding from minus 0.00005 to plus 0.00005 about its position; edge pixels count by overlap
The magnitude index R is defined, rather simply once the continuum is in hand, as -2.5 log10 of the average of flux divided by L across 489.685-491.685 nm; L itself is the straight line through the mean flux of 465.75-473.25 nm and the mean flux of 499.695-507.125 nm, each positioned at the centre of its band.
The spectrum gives 0.331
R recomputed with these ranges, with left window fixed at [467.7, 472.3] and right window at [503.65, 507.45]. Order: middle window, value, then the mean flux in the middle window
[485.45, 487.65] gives 0.051 mag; 181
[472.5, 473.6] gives -0.048 mag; 181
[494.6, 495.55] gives 0.093 mag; 184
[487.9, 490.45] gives 0.194 mag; 162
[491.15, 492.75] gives 0.254 mag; 156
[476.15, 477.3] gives 0.121 mag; 159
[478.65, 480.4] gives -0.058 mag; 191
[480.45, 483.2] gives 0.021 mag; 180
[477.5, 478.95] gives -0.064 mag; 190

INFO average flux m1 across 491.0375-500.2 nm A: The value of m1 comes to 198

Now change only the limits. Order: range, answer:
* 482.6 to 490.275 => 179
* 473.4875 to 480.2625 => 177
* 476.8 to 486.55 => 186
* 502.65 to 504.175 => 199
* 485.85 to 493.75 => 169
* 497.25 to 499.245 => 222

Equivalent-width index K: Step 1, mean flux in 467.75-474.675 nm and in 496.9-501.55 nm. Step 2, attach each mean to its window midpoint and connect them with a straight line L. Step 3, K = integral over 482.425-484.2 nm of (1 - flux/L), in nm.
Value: 0.02 nm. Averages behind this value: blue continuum 170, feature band 185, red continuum 210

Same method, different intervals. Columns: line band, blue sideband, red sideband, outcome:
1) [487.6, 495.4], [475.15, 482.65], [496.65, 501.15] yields 0.921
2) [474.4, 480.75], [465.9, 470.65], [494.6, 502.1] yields -0.087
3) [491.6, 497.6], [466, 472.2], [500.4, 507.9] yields 0.147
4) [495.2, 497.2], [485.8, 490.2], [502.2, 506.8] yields 0.034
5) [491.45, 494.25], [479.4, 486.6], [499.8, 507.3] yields 0.166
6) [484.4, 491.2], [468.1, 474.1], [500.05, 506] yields 0.644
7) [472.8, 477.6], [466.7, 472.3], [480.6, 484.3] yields 0.110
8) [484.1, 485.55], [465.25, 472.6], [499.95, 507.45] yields -0.051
